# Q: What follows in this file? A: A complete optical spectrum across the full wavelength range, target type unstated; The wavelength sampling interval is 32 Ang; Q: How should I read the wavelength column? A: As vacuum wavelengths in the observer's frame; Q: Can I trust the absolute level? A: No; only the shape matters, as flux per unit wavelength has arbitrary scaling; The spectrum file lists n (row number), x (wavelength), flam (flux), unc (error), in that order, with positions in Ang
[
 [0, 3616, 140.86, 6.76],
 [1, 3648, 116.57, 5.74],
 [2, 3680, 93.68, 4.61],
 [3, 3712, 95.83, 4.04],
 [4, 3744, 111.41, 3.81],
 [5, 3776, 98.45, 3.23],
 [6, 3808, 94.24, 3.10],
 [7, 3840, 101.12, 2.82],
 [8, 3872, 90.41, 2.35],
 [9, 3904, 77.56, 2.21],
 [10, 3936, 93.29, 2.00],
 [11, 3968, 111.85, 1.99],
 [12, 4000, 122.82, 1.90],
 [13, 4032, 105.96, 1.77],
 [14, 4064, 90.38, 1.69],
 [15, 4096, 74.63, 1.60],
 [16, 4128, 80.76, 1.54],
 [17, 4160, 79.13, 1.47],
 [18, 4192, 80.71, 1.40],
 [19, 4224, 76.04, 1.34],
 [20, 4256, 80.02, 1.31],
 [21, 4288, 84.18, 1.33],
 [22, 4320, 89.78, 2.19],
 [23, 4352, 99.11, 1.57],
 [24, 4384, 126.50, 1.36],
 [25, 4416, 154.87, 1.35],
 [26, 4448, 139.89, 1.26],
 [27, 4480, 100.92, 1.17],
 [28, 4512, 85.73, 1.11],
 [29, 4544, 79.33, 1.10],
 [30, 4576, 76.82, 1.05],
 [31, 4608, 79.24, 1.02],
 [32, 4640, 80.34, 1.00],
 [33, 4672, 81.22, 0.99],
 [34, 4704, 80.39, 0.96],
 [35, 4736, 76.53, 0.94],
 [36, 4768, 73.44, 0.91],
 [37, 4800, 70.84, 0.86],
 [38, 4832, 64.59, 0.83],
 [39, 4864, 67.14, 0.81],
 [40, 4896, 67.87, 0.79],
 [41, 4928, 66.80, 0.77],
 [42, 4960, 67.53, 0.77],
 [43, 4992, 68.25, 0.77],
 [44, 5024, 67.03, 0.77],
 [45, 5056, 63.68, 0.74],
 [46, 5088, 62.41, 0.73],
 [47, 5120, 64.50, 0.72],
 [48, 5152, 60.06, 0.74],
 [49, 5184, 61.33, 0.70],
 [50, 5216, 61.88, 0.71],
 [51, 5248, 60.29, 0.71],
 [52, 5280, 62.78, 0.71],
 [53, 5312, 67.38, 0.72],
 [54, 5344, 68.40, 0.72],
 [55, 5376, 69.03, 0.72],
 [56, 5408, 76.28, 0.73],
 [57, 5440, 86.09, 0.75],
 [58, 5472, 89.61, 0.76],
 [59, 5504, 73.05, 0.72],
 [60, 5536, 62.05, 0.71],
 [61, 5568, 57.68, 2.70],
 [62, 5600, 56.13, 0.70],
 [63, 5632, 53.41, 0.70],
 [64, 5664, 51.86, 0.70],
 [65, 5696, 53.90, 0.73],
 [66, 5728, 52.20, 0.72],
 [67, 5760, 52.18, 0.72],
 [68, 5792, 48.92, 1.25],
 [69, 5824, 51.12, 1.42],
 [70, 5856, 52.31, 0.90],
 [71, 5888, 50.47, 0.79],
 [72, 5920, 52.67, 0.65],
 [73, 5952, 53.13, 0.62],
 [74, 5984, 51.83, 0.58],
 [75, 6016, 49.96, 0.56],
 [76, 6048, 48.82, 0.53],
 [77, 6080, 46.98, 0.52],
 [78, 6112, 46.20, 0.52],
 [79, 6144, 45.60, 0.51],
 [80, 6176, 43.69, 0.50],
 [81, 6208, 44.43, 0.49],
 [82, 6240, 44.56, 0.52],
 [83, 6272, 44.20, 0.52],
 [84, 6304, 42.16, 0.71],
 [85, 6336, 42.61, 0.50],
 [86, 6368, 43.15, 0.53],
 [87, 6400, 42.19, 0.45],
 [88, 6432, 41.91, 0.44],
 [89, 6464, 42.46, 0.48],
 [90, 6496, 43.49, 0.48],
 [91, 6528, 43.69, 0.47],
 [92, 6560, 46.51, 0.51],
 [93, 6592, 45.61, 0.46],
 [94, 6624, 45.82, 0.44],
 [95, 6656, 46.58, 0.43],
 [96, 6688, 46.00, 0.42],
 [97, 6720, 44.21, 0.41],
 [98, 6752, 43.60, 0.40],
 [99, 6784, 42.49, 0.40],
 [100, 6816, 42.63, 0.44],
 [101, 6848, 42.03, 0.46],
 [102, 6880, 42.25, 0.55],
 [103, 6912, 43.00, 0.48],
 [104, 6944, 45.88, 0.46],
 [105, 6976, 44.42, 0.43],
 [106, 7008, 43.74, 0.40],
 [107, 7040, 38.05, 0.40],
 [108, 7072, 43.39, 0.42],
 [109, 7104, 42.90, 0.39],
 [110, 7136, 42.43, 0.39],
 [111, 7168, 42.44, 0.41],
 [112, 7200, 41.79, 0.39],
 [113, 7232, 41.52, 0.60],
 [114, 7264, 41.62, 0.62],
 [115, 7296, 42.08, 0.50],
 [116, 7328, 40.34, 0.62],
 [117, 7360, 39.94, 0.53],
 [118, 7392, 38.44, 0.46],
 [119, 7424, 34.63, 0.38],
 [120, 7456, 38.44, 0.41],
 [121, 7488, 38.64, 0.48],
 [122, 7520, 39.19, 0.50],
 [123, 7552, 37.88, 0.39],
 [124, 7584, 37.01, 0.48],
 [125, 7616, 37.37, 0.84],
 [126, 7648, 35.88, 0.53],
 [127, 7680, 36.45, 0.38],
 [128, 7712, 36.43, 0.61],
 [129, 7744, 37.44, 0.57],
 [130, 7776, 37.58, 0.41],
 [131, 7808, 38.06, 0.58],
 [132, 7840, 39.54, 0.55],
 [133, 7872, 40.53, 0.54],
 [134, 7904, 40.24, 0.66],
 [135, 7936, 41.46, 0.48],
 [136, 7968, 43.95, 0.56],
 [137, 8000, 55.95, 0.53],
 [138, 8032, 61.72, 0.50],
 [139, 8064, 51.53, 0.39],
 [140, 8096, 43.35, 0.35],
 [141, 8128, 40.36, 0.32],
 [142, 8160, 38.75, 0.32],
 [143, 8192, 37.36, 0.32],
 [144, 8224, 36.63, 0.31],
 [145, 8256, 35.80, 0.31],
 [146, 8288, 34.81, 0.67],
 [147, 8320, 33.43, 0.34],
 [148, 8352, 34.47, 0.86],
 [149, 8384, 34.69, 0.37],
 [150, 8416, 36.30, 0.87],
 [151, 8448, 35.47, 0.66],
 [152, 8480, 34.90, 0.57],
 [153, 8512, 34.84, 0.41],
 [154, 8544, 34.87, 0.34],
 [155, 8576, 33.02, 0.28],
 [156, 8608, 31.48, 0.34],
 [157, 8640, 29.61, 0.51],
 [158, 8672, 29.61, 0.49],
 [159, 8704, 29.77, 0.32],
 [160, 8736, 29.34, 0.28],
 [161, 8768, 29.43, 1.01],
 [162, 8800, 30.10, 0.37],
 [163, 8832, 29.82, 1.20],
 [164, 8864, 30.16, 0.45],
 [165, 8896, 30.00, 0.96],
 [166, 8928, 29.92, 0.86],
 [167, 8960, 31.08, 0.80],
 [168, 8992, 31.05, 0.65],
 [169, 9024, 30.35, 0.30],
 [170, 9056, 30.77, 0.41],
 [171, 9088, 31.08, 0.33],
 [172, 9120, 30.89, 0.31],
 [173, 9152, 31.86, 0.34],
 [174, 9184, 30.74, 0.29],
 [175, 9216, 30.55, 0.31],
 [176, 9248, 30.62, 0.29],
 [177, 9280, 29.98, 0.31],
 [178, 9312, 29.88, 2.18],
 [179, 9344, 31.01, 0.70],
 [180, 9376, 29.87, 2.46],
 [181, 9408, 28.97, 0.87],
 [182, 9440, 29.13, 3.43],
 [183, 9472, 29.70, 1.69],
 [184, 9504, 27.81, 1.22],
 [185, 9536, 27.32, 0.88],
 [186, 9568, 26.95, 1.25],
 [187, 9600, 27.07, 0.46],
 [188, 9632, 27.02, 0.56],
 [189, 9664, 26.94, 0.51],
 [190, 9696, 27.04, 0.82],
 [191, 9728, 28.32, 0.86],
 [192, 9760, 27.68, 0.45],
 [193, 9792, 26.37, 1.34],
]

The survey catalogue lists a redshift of 1.864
